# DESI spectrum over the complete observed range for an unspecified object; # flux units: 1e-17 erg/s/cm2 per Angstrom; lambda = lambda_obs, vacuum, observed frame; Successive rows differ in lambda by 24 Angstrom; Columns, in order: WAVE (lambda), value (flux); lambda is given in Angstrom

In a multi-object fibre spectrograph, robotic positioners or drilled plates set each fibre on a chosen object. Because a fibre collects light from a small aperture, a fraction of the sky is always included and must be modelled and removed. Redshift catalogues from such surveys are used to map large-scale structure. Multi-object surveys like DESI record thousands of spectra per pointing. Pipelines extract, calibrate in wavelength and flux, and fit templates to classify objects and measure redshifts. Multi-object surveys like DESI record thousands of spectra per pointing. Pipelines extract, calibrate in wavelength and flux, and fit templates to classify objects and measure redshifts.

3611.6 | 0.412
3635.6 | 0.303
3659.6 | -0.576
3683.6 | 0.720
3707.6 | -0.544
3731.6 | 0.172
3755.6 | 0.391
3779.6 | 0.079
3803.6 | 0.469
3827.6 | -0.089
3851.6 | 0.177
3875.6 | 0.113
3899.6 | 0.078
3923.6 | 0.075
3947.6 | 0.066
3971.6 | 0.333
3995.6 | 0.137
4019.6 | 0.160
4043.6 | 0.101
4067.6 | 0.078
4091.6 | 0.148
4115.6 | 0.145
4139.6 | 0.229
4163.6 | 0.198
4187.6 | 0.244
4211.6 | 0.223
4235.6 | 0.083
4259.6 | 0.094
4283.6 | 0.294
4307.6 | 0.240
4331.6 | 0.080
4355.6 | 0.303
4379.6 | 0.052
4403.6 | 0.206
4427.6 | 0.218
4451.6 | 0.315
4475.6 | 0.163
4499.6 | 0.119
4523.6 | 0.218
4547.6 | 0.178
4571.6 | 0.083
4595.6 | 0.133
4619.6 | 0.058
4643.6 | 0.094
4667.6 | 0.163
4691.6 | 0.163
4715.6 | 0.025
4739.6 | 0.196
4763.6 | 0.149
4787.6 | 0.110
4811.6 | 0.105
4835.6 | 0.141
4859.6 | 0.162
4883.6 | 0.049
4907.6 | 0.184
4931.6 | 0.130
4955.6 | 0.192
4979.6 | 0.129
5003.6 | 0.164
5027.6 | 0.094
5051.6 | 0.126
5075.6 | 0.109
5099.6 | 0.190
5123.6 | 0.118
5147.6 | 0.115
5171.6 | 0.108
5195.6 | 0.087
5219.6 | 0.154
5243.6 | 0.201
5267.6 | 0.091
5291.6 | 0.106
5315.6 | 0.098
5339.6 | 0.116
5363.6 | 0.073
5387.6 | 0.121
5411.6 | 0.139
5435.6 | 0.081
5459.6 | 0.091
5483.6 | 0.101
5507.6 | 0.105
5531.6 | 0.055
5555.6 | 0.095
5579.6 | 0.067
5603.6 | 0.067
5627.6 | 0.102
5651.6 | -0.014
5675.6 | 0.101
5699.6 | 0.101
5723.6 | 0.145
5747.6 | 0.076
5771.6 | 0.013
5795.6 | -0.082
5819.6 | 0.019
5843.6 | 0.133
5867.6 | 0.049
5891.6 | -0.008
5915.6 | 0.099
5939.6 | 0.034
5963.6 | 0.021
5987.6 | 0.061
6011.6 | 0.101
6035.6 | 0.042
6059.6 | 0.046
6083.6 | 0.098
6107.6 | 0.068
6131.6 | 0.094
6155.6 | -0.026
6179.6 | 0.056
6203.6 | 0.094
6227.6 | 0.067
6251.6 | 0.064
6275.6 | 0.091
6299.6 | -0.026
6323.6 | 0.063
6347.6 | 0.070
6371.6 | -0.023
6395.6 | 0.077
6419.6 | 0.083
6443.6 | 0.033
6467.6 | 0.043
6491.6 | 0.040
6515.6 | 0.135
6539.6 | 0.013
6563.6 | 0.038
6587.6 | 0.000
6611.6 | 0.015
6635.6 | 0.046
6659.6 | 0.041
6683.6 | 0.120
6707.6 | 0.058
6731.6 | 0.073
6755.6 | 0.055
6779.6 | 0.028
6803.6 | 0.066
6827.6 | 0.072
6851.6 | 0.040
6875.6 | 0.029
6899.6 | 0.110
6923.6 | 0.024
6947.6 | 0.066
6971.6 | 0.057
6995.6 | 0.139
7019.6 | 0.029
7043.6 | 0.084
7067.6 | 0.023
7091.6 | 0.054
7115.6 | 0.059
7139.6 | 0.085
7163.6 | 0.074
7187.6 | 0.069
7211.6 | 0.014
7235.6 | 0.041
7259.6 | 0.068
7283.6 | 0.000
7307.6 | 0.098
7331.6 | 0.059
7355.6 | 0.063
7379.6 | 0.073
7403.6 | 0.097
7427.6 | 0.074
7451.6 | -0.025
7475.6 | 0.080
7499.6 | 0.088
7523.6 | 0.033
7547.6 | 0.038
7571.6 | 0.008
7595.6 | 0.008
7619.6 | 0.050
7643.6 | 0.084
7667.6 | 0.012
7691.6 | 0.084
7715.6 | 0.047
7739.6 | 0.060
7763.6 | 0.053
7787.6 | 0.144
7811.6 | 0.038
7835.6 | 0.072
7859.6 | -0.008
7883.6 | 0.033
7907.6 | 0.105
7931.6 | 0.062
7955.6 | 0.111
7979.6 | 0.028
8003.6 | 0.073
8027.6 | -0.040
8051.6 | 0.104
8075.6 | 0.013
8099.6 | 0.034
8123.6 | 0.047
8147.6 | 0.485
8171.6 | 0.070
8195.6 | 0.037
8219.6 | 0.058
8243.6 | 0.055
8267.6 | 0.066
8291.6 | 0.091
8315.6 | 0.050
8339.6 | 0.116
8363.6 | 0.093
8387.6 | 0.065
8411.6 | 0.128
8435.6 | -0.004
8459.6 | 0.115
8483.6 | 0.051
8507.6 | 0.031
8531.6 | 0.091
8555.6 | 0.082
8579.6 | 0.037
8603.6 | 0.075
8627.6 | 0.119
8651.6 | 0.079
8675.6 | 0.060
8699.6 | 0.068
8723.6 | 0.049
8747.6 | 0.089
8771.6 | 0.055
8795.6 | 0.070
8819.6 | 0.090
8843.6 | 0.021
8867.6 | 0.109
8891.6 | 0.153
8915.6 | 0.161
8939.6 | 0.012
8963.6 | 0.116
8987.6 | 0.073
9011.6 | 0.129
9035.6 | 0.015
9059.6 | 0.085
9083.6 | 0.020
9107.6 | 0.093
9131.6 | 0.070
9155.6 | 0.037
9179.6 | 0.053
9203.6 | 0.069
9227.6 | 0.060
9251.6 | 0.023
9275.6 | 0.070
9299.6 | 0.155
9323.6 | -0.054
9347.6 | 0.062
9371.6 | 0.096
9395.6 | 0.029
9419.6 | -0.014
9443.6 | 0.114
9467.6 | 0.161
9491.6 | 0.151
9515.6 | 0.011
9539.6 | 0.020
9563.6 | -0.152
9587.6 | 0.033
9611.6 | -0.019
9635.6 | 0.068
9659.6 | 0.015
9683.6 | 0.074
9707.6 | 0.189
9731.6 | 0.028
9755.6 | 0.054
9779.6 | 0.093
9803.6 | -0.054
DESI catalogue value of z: 1.187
